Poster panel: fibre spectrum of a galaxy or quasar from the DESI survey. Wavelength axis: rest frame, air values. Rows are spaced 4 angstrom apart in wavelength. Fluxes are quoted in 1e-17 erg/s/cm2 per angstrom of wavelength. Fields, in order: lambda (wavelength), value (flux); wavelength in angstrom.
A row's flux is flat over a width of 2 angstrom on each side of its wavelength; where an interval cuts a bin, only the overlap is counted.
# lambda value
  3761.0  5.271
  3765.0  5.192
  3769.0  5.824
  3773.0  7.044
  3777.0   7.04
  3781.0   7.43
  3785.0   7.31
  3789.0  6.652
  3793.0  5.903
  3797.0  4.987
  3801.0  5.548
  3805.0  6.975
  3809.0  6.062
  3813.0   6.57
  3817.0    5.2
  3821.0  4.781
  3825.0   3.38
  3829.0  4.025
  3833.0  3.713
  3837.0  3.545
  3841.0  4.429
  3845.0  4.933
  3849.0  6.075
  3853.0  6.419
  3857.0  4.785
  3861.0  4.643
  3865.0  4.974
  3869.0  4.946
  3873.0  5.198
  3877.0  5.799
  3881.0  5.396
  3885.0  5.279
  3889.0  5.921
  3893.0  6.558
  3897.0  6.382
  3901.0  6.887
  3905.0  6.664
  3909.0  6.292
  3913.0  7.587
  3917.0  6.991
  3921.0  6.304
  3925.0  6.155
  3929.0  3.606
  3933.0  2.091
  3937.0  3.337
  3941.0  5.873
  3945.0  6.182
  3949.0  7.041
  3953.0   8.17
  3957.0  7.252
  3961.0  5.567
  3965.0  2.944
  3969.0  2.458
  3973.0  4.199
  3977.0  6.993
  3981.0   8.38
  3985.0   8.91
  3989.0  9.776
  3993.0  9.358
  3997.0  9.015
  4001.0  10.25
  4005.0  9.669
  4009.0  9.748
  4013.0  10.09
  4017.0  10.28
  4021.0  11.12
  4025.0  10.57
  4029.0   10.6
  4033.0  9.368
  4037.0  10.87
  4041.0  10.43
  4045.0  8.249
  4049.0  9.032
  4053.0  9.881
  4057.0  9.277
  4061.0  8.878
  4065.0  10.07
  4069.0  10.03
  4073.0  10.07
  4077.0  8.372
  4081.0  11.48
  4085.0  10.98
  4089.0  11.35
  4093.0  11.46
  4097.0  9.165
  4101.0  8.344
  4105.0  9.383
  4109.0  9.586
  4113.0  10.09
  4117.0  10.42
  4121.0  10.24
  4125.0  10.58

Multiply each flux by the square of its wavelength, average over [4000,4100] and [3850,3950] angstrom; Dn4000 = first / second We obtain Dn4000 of 1.92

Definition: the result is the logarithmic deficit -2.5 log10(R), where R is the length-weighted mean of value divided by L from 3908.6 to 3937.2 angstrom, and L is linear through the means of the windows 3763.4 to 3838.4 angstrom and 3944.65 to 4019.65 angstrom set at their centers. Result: 0.30 mag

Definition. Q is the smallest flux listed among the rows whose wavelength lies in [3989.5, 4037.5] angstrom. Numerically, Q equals 9.015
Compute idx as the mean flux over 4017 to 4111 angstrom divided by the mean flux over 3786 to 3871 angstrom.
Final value 1.91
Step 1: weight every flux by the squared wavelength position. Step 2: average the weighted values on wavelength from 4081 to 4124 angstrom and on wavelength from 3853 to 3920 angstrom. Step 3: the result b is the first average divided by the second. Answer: 1.91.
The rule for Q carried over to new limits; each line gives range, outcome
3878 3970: 2.091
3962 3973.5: 2.458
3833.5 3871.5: 3.545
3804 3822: 4.781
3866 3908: 4.946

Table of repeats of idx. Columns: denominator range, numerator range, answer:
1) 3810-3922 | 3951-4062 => 1.57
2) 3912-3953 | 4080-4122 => 1.82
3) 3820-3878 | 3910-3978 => 1.14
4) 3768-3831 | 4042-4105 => 1.65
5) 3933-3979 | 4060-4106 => 1.88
